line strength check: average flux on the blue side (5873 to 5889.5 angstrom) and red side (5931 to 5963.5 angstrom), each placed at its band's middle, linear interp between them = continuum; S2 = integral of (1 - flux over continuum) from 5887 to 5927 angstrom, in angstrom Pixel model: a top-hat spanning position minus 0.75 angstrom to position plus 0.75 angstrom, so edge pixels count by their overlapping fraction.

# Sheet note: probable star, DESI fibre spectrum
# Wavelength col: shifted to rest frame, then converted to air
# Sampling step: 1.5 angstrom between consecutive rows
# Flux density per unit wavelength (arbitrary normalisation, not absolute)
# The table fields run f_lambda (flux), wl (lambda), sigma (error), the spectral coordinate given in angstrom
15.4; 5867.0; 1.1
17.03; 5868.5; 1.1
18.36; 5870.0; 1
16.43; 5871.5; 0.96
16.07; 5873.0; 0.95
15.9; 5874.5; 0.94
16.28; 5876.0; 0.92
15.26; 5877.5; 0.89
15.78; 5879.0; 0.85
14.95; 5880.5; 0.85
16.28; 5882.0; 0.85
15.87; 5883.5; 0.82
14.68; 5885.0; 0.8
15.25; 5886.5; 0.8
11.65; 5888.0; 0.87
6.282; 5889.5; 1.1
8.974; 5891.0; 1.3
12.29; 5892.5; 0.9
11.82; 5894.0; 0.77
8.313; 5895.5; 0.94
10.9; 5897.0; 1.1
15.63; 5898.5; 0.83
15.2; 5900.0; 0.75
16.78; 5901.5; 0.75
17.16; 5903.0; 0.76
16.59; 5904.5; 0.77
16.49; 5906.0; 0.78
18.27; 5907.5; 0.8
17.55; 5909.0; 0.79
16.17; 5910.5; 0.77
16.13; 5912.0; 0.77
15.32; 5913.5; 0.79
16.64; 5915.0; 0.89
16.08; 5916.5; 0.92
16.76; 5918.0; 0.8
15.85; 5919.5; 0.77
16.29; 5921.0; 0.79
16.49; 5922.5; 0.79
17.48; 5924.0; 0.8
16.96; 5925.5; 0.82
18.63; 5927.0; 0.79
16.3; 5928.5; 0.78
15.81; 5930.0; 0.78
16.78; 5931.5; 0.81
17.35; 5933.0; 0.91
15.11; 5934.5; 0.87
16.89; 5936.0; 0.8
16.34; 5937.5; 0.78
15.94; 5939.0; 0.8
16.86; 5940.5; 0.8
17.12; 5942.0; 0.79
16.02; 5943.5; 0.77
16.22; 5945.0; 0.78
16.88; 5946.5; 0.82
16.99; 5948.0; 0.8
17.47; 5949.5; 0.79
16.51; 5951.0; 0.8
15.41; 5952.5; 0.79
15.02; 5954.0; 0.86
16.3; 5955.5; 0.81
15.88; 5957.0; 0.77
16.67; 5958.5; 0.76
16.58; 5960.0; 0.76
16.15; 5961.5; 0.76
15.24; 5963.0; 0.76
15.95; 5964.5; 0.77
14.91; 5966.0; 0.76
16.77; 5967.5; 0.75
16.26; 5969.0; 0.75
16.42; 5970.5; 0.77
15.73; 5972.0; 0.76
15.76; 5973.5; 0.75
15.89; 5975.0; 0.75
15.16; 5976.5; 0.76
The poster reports 1.6 angstrom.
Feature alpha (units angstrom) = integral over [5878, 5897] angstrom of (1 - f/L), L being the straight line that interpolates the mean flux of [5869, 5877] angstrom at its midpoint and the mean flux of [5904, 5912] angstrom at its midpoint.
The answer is 4.6 angstrom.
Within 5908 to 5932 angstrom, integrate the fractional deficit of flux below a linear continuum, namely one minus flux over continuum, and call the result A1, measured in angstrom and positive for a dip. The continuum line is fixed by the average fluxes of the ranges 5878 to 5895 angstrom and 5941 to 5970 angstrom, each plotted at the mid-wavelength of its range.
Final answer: -3.3 angstrom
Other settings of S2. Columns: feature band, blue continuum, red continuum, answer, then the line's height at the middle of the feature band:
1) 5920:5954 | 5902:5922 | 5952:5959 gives -0.92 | 16.1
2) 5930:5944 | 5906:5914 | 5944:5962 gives 0.01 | 16.5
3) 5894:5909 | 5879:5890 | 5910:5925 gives 0.19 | 15.1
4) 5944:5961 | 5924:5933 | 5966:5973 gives 0.14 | 16.5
